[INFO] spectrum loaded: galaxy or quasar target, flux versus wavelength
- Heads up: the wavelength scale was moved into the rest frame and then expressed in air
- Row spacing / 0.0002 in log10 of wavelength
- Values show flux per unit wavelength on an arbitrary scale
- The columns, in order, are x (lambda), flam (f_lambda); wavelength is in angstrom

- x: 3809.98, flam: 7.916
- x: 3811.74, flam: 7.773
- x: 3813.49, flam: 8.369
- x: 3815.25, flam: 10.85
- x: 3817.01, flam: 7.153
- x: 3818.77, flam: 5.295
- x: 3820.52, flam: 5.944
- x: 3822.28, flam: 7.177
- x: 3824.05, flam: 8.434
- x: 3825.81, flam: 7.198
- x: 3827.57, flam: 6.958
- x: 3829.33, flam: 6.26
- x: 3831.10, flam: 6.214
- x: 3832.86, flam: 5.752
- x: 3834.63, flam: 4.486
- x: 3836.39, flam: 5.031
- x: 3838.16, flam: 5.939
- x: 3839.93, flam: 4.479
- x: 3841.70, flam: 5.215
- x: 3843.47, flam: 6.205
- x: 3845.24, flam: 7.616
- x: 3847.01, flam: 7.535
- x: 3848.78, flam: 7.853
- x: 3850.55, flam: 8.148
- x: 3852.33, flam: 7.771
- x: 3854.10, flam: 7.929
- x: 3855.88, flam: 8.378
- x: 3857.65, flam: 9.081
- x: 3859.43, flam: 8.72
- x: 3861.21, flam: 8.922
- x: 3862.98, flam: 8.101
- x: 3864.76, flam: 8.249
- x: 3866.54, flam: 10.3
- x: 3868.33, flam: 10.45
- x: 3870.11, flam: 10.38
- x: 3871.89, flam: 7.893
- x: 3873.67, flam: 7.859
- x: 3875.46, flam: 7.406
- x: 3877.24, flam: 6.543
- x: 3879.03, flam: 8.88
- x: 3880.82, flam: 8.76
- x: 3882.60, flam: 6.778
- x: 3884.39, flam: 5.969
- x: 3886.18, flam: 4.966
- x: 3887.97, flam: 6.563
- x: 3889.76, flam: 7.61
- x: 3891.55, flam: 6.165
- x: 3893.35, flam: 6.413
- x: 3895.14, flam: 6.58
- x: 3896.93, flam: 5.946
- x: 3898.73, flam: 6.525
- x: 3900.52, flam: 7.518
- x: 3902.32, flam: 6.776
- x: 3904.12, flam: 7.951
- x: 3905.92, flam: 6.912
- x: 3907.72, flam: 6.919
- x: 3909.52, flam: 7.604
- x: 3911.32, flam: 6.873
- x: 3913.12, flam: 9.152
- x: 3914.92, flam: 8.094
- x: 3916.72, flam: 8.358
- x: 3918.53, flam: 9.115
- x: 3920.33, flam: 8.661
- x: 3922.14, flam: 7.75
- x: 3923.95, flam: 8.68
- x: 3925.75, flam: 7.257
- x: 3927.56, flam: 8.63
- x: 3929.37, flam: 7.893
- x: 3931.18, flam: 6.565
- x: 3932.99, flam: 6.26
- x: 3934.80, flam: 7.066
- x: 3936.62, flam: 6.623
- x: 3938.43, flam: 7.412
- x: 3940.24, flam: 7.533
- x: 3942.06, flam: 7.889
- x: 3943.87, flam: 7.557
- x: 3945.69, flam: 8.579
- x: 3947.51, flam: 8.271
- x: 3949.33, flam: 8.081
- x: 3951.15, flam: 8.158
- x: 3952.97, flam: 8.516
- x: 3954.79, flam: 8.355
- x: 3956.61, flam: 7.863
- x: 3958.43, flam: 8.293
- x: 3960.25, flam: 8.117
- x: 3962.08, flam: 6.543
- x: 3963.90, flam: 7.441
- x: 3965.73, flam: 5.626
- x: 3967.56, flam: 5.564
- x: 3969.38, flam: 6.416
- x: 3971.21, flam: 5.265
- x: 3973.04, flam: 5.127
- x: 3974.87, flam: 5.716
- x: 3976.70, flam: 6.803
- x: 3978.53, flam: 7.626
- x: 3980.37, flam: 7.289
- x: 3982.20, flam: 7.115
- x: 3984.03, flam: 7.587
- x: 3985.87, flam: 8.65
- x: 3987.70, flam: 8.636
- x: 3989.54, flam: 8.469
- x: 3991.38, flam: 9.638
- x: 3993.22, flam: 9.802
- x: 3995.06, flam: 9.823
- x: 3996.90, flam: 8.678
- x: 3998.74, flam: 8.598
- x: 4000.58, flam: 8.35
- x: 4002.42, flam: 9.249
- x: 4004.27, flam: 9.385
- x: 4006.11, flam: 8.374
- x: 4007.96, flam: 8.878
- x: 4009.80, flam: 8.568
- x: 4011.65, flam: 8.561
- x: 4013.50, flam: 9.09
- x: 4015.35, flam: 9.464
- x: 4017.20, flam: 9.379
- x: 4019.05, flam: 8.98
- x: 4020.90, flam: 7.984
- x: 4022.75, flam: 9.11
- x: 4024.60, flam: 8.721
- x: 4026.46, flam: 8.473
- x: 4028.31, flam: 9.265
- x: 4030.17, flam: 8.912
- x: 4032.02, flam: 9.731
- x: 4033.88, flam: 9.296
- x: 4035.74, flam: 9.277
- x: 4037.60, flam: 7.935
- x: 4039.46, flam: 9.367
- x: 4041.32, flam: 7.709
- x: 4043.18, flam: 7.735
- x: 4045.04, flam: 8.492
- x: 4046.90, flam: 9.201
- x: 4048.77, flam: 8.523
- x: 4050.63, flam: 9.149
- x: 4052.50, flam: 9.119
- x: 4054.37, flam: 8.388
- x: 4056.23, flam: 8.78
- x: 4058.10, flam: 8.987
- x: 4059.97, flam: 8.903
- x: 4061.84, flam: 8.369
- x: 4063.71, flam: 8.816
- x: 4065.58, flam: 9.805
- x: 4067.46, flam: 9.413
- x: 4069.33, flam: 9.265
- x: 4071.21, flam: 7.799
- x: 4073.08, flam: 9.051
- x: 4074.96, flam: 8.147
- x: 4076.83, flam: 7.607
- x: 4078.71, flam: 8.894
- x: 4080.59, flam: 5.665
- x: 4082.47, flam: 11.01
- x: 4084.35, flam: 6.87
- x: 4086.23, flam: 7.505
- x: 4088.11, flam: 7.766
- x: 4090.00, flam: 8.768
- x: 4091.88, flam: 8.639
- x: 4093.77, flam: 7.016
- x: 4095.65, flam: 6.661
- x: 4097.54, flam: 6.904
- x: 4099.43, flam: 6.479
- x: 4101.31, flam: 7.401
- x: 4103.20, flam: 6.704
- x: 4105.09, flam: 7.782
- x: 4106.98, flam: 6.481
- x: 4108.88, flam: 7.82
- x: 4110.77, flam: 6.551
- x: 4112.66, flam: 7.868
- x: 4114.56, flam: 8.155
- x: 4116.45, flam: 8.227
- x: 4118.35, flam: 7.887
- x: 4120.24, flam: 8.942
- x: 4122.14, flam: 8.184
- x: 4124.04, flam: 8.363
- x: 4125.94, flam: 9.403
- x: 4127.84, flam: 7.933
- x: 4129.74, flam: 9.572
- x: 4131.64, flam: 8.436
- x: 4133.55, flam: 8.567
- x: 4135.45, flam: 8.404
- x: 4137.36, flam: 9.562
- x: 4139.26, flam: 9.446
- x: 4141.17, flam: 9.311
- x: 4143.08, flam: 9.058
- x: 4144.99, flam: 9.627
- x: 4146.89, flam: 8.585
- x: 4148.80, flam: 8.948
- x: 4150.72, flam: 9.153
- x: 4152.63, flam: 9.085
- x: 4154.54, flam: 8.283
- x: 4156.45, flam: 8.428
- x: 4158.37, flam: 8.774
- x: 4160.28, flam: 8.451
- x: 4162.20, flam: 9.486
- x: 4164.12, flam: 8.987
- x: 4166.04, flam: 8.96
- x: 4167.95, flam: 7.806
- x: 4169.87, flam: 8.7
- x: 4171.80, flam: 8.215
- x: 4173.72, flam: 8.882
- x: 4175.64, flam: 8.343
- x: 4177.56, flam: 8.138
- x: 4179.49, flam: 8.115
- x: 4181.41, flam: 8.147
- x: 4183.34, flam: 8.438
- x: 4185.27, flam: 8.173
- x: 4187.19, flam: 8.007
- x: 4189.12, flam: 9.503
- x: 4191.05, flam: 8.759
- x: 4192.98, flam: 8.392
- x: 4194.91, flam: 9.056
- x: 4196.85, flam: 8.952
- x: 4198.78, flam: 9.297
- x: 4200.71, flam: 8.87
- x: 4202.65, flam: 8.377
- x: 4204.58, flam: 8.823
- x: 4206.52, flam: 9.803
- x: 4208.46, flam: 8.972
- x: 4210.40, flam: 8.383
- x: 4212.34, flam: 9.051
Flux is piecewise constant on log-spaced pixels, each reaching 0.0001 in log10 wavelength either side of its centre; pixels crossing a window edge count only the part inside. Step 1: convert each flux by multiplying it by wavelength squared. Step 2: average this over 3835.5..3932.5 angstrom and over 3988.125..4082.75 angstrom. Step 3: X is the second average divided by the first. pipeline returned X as 1.26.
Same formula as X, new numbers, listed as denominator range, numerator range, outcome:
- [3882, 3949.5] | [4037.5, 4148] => 1.24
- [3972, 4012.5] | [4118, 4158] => 1.15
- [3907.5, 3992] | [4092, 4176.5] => 1.21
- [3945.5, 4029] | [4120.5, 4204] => 1.17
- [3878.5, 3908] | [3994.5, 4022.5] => 1.37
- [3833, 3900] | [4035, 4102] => 1.26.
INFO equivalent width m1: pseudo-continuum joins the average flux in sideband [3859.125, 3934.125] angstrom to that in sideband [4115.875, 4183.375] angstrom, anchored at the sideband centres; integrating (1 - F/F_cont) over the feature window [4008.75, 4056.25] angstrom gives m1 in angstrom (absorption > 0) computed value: -3.4 angstrom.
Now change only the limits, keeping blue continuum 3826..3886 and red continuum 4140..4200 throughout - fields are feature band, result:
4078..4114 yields 3.8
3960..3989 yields 3.9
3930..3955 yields 0.5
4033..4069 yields -2.6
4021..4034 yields -1.4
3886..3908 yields 2.5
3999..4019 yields -2.2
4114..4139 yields -0.2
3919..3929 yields -0.7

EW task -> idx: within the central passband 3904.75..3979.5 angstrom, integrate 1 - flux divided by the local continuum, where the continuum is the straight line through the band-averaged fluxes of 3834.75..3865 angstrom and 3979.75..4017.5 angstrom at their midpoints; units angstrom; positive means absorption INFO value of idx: 6.6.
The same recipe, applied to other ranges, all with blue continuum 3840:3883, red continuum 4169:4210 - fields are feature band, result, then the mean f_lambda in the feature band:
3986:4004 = -1.54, 9.02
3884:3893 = 2.04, 6.28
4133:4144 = -0.65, 9.08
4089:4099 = 1.12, 7.53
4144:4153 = -0.52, 9.08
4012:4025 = -0.93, 8.96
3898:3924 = 1.24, 7.77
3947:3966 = 0.99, 7.81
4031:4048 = -0.72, 8.75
